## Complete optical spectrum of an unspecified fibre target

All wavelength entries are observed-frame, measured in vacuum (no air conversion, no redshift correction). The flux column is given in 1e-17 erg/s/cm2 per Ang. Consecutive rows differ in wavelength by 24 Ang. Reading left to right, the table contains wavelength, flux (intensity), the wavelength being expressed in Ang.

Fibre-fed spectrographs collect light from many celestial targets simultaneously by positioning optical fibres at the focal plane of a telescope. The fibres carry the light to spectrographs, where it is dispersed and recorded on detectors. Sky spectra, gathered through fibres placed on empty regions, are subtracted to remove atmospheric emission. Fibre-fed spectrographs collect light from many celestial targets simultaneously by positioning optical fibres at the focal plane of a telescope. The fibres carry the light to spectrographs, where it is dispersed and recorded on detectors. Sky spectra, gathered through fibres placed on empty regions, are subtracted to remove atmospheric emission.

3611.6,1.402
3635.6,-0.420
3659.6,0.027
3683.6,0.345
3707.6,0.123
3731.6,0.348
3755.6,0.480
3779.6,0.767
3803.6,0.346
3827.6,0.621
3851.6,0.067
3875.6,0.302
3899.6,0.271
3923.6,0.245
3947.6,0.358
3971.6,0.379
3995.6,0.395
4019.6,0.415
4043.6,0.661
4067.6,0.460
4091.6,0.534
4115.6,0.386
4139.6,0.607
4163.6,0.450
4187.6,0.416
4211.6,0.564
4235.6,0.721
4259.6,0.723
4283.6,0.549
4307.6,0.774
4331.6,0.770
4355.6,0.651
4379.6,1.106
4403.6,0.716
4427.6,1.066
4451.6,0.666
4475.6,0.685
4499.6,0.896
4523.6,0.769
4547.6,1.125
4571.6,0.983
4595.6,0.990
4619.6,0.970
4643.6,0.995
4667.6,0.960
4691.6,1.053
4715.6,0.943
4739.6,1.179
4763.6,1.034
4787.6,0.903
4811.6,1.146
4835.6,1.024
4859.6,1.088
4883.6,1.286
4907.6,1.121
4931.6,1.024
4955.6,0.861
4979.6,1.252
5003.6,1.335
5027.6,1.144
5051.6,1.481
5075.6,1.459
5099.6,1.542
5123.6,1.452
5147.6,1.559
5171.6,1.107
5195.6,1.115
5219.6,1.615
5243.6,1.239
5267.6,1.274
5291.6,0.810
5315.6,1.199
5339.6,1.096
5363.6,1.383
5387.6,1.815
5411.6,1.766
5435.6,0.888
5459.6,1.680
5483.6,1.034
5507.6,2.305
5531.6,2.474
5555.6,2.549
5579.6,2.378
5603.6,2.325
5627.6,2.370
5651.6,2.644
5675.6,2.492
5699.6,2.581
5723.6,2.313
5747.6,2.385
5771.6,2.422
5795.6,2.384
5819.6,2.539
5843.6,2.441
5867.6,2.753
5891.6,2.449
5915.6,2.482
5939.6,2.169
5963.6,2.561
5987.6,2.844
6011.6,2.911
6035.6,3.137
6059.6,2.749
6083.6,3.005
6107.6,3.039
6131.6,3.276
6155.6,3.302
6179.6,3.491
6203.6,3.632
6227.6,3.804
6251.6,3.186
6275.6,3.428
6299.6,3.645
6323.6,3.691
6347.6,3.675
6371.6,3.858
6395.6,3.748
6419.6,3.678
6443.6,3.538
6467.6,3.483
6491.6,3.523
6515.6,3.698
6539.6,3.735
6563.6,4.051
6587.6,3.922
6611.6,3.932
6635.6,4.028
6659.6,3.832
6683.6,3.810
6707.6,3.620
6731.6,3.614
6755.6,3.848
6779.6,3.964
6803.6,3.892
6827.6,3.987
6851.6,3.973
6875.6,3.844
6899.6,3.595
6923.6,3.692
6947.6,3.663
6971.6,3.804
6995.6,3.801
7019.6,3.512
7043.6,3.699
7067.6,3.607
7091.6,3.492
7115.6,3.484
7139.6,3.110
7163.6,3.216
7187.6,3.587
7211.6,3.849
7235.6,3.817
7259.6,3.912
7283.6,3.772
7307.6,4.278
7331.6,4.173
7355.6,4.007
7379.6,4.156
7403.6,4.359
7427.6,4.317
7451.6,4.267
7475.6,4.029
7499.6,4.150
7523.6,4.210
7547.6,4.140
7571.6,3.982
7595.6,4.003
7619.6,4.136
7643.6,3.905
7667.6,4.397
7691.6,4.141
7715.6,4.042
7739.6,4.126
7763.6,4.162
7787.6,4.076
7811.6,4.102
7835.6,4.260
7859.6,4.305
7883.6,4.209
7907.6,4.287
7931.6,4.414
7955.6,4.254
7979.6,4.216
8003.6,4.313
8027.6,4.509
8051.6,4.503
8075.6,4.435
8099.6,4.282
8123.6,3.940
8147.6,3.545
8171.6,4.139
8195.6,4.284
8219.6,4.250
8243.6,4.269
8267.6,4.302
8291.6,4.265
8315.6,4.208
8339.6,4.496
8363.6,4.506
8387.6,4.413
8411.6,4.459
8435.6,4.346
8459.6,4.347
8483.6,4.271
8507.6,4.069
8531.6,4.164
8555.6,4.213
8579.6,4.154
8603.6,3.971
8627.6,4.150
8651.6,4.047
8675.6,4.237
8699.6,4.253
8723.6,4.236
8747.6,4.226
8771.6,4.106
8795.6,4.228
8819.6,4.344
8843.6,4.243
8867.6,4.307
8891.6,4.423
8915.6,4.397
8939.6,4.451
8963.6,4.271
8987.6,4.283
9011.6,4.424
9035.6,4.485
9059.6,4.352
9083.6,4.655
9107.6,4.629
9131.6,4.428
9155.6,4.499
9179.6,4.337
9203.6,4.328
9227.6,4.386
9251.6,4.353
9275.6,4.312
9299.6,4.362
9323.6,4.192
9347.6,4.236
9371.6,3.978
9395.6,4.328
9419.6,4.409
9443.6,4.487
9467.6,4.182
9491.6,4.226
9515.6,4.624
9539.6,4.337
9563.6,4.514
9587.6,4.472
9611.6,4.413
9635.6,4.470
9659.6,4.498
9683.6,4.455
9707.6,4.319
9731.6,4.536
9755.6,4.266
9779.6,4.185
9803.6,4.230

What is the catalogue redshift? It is 0.38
